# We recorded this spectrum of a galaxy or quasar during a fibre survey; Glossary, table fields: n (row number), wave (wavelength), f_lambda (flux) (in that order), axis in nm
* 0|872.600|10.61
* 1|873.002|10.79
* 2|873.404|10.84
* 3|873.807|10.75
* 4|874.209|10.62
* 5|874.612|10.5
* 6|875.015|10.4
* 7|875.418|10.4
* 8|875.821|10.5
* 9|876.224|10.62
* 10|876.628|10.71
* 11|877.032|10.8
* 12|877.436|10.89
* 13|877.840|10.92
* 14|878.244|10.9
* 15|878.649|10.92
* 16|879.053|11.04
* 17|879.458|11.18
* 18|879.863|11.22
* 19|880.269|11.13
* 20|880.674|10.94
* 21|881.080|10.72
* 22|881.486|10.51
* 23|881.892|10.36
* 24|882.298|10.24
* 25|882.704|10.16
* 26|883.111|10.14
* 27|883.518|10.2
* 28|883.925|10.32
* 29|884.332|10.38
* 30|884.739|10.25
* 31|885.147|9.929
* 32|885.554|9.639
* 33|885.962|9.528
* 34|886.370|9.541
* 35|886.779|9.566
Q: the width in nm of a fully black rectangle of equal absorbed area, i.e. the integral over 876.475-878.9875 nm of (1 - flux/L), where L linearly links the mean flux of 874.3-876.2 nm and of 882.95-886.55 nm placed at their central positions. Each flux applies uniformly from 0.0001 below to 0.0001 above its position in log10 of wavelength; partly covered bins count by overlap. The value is -0.126 nm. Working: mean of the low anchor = 10.5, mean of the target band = 10.9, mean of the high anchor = 9.99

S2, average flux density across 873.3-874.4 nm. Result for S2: 10.7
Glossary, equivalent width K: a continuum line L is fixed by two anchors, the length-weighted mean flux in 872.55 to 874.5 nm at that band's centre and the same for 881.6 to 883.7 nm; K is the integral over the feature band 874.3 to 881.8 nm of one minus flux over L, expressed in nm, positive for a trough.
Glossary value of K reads -0.22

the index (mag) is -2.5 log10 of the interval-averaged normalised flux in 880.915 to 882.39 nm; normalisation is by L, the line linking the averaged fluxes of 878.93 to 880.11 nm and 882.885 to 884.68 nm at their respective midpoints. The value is 0.02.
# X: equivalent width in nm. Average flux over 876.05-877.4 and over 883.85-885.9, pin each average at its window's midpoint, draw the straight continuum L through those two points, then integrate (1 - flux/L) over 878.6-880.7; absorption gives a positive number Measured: -0.122 nm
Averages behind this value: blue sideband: 10.7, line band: 11.1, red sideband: 10.1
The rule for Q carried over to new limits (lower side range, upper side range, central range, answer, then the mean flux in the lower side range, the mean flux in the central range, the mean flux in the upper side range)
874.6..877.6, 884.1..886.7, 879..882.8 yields -0.196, 10.6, 10.8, 9.87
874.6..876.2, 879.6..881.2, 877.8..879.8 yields -0.031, 10.5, 11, 11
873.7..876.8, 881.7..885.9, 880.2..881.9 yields -0.077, 10.6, 10.7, 10.1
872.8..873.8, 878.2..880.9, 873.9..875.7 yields 0.060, 10.8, 10.5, 11.1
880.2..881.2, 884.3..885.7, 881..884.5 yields 0.057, 10.9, 10.3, 10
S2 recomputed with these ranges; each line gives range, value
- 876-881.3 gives 10.9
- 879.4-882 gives 10.9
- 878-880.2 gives 11.1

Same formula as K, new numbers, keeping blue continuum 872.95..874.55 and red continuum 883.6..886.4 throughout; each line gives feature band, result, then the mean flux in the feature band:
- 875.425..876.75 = 0.00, 10.6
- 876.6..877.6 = -0.03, 10.8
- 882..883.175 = -0.01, 10.2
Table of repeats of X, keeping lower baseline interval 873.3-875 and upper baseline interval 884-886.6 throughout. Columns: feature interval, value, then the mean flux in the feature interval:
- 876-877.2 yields -0.027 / 10.7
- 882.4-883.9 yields -0.023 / 10.2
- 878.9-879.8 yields -0.074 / 11.1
